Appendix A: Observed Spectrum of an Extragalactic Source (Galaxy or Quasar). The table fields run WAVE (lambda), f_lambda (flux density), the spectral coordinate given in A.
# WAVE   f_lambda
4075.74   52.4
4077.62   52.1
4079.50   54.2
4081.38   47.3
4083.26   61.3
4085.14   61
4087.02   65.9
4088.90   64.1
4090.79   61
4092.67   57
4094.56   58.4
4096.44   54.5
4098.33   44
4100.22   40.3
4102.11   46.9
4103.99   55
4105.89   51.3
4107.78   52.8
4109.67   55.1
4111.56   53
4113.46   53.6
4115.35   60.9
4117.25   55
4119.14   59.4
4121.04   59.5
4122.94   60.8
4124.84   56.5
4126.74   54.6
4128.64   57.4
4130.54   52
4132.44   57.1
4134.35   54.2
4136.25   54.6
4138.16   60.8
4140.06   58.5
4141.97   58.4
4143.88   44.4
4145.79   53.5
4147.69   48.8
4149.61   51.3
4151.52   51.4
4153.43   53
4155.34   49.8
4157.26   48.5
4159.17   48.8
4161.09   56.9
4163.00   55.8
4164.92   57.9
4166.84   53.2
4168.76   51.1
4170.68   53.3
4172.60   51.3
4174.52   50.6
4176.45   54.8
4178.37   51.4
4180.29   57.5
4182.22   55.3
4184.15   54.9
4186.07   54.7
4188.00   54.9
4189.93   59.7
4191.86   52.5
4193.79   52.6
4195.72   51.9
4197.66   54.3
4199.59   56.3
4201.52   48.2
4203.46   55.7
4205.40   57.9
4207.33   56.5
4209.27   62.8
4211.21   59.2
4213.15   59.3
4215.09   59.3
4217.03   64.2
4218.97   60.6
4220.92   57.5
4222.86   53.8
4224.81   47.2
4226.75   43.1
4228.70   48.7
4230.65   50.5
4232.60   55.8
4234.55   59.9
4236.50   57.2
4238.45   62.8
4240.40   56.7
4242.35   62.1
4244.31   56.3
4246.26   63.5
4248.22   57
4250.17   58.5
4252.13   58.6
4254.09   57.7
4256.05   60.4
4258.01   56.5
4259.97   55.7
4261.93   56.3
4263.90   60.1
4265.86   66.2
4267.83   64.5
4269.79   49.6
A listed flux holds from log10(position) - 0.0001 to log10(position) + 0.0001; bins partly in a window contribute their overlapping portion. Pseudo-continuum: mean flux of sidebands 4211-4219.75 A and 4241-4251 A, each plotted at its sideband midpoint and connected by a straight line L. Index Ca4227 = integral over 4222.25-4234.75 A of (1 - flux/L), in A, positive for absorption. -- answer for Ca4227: 2.0 A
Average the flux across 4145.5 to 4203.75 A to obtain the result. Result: 53.2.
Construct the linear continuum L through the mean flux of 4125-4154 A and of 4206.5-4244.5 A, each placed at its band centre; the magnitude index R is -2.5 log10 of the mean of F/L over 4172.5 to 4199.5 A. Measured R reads 0.026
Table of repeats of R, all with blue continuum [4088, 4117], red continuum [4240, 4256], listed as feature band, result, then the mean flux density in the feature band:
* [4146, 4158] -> 0.10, 50.7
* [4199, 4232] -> 0.05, 55.3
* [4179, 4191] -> 0.01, 56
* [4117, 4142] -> -0.04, 57.1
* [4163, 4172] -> 0.04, 54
